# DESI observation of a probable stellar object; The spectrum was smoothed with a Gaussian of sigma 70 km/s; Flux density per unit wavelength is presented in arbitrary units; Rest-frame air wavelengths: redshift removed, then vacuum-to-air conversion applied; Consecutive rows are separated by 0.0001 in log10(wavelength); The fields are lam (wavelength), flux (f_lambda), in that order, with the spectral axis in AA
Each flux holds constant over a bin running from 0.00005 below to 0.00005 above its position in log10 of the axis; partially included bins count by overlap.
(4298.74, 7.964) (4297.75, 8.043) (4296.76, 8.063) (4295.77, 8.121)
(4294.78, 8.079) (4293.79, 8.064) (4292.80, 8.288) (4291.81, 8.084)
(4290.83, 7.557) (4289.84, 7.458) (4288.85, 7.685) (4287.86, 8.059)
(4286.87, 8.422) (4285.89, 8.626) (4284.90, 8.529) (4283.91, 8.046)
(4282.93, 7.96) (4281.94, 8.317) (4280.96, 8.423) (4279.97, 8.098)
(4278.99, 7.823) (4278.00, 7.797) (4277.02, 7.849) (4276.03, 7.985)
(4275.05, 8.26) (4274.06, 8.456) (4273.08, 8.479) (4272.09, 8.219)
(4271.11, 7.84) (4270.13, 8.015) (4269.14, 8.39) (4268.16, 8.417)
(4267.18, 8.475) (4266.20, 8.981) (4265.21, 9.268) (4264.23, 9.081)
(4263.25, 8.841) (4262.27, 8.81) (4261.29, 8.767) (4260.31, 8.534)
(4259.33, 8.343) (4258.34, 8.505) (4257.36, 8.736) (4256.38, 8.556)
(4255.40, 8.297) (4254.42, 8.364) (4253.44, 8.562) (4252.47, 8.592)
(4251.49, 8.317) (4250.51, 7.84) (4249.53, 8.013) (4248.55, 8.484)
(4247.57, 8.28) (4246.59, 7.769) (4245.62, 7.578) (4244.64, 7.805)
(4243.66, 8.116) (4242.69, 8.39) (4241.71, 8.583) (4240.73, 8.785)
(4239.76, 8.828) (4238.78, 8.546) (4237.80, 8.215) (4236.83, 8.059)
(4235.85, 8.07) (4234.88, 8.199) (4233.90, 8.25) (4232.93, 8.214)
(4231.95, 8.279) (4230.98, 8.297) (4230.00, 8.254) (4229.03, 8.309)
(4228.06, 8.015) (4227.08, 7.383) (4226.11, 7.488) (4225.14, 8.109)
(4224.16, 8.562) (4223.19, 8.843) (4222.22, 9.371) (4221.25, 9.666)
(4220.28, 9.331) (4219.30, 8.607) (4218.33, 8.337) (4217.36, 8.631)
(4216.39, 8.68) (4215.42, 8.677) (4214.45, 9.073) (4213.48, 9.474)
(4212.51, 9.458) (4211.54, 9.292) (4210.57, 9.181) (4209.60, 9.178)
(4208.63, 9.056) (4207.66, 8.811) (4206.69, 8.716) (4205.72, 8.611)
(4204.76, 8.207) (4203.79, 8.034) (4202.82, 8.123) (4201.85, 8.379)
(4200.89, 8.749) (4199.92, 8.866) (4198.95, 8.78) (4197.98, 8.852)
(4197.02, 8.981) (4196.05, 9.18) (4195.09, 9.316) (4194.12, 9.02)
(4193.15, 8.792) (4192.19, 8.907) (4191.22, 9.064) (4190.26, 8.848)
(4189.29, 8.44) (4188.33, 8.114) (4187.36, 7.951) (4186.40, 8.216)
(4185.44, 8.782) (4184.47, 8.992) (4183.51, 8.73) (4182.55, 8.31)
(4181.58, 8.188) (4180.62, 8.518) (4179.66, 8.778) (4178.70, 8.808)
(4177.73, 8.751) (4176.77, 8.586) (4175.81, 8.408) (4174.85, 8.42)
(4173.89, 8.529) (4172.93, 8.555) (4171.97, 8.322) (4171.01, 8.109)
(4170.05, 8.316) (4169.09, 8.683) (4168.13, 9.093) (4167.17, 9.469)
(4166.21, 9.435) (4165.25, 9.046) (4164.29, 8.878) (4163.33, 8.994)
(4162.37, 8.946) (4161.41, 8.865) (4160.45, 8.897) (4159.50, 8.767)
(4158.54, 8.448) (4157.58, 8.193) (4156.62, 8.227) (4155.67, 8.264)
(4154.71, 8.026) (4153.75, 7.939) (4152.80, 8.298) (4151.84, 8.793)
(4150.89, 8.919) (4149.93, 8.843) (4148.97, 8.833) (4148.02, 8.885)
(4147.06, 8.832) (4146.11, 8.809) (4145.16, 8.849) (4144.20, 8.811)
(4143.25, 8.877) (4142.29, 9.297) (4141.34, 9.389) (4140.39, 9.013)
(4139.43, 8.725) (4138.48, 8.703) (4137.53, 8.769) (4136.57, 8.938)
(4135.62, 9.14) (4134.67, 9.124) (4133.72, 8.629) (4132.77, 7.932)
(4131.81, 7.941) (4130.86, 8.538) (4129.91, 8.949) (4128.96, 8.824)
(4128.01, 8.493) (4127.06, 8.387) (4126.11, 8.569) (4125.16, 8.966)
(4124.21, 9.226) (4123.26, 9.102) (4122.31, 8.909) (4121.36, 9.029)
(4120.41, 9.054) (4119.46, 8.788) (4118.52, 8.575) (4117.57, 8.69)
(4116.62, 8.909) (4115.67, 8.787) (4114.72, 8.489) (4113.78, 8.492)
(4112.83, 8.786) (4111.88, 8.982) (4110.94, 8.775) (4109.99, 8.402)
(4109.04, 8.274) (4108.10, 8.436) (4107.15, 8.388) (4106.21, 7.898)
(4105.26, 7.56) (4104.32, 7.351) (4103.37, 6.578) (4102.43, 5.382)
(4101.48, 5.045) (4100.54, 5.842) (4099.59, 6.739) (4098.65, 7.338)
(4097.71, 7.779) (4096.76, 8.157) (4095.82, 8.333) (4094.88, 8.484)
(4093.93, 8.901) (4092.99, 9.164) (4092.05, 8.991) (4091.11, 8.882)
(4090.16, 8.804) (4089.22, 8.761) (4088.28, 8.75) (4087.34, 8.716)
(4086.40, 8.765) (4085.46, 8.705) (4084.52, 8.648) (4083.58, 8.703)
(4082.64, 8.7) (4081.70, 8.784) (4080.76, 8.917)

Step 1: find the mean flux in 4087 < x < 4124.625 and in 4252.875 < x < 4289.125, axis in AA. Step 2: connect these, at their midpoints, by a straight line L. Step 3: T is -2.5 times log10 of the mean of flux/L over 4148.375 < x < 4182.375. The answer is -0.04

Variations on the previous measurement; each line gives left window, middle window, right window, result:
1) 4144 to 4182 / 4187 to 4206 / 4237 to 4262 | -0.02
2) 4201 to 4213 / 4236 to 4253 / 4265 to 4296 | 0.03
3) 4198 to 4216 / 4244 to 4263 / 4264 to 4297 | 0.01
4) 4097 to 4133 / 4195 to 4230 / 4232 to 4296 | -0.06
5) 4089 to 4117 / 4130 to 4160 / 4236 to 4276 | -0.07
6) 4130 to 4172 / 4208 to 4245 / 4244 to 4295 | -0.02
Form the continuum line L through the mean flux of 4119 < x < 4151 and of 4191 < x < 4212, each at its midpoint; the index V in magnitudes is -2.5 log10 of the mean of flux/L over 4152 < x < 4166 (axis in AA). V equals 0.031 mag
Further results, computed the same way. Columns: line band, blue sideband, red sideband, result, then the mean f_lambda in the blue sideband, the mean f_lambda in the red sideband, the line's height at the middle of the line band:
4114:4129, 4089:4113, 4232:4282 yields -0.108 mag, 7.9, 8.34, 7.96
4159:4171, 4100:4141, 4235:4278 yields -0.069 mag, 8.36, 8.37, 8.36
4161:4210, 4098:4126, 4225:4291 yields -0.066 mag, 8.1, 8.27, 8.19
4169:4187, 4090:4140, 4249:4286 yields -0.022 mag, 8.34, 8.38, 8.35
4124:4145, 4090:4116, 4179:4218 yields -0.072 mag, 7.95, 8.75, 8.21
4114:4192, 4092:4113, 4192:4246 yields -0.074 mag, 7.77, 8.6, 8.13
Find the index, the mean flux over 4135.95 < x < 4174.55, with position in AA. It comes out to 8.74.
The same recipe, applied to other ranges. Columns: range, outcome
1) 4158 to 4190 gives 8.65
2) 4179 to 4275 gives 8.55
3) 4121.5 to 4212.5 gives 8.72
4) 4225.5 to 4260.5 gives 8.24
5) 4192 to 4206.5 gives 8.72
